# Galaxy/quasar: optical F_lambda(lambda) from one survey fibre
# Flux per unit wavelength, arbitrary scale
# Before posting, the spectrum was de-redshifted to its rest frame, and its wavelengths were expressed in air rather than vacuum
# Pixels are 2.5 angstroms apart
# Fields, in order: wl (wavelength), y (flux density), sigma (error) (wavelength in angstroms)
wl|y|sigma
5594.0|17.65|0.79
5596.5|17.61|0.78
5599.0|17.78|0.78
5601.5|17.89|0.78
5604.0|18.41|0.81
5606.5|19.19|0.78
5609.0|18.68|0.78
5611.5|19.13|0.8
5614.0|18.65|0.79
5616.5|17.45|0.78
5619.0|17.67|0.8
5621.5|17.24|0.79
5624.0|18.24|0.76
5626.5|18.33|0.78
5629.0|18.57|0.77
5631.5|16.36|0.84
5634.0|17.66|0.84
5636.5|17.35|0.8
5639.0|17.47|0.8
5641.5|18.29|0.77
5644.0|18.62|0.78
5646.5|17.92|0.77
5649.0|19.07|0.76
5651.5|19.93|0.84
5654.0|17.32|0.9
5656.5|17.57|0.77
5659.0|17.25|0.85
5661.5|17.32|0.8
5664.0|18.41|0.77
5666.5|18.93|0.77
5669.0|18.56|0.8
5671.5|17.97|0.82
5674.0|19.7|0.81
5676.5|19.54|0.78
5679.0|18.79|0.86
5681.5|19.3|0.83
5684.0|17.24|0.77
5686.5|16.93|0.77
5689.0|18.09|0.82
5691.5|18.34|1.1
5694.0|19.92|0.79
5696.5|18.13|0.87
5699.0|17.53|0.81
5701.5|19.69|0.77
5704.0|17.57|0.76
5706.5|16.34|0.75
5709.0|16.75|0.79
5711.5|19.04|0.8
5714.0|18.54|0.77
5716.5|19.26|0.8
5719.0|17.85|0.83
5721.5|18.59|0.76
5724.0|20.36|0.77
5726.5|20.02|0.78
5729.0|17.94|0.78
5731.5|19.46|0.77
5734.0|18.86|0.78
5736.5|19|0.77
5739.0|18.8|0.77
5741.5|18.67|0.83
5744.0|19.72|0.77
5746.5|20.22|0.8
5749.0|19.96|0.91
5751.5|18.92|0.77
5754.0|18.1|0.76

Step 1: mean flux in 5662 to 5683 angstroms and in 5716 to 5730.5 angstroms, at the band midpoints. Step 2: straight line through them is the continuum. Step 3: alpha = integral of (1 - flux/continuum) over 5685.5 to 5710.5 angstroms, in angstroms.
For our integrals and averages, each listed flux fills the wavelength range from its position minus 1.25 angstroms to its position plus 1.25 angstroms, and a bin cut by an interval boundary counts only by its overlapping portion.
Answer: 1.3 angstroms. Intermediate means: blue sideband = 18.8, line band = 18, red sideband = 19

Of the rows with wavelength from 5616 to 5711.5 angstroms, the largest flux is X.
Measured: 19.93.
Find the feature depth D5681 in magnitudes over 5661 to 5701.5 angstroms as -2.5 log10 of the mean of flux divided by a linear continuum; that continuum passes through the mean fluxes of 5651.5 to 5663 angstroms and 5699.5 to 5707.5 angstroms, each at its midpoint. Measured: -0.04 mag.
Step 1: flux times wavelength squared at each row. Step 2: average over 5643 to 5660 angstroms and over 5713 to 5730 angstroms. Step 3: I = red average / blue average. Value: 1.06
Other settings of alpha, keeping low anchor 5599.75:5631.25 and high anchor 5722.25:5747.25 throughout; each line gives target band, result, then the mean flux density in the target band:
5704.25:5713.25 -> 0.7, 17.5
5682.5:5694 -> 0.6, 17.9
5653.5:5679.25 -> 0.5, 18.3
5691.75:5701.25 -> 0.2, 18.6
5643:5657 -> 0.1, 18.4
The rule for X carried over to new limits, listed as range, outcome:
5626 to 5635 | 18.57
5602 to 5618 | 19.19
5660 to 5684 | 19.7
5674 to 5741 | 20.36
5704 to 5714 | 19.04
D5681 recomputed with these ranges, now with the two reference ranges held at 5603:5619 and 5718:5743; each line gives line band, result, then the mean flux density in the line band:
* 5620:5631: 0.04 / 18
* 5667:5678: -0.01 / 18.9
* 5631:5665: 0.04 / 17.9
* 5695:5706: 0.04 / 18.1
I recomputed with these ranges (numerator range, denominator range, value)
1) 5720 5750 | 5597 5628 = 1.11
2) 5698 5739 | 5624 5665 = 1.06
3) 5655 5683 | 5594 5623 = 1.04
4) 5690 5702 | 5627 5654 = 1.05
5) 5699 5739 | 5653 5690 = 1.04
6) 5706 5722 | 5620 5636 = 1.05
